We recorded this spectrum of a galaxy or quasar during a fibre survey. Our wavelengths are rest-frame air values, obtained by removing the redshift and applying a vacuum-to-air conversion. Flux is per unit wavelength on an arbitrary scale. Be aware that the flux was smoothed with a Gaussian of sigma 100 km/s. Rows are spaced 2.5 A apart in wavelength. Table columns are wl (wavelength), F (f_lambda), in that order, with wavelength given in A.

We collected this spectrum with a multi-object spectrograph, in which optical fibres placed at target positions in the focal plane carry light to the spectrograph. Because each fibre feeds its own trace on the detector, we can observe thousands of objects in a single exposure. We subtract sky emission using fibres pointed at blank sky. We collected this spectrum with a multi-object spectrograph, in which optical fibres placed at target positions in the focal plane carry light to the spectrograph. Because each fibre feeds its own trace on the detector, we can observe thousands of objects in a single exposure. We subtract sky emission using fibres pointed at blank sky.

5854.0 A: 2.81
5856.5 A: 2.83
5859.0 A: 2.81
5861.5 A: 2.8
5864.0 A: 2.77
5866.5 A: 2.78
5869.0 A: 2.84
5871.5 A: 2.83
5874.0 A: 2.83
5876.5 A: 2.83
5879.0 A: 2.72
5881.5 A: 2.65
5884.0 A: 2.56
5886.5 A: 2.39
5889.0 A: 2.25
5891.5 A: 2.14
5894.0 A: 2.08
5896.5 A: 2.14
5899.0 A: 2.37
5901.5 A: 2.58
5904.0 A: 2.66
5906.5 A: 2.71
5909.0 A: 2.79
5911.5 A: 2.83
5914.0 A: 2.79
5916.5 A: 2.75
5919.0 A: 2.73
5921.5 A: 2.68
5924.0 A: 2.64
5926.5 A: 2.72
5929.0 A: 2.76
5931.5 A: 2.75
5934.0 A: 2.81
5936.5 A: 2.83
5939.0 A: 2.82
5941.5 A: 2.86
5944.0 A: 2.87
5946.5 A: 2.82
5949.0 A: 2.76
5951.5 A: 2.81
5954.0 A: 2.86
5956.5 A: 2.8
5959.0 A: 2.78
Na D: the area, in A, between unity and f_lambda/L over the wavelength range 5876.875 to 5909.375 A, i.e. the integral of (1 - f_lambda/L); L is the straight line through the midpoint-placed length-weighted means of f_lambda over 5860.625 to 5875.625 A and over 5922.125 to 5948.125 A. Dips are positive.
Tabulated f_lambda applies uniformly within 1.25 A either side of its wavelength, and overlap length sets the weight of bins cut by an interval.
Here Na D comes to 3.9 A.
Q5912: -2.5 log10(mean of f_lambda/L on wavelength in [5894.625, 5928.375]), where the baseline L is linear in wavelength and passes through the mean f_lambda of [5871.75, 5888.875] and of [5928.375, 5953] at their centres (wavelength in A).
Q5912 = 0.04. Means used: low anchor 2.65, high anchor 2.81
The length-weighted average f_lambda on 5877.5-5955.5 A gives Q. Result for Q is 2.65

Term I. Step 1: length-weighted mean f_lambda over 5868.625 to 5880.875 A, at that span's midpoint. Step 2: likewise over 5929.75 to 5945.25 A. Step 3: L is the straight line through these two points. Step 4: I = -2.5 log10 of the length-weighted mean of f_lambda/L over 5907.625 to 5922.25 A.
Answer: 0.019 mag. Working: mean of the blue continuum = 2.8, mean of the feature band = 2.76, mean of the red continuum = 2.82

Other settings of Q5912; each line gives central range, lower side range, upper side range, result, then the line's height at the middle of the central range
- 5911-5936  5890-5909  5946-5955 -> -0.06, 2.6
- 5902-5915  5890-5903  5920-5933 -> -0.13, 2.45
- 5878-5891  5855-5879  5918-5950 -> 0.13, 2.8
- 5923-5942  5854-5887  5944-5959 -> 0.01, 2.8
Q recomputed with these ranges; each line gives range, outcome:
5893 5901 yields 2.24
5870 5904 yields 2.5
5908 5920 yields 2.78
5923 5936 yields 2.74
